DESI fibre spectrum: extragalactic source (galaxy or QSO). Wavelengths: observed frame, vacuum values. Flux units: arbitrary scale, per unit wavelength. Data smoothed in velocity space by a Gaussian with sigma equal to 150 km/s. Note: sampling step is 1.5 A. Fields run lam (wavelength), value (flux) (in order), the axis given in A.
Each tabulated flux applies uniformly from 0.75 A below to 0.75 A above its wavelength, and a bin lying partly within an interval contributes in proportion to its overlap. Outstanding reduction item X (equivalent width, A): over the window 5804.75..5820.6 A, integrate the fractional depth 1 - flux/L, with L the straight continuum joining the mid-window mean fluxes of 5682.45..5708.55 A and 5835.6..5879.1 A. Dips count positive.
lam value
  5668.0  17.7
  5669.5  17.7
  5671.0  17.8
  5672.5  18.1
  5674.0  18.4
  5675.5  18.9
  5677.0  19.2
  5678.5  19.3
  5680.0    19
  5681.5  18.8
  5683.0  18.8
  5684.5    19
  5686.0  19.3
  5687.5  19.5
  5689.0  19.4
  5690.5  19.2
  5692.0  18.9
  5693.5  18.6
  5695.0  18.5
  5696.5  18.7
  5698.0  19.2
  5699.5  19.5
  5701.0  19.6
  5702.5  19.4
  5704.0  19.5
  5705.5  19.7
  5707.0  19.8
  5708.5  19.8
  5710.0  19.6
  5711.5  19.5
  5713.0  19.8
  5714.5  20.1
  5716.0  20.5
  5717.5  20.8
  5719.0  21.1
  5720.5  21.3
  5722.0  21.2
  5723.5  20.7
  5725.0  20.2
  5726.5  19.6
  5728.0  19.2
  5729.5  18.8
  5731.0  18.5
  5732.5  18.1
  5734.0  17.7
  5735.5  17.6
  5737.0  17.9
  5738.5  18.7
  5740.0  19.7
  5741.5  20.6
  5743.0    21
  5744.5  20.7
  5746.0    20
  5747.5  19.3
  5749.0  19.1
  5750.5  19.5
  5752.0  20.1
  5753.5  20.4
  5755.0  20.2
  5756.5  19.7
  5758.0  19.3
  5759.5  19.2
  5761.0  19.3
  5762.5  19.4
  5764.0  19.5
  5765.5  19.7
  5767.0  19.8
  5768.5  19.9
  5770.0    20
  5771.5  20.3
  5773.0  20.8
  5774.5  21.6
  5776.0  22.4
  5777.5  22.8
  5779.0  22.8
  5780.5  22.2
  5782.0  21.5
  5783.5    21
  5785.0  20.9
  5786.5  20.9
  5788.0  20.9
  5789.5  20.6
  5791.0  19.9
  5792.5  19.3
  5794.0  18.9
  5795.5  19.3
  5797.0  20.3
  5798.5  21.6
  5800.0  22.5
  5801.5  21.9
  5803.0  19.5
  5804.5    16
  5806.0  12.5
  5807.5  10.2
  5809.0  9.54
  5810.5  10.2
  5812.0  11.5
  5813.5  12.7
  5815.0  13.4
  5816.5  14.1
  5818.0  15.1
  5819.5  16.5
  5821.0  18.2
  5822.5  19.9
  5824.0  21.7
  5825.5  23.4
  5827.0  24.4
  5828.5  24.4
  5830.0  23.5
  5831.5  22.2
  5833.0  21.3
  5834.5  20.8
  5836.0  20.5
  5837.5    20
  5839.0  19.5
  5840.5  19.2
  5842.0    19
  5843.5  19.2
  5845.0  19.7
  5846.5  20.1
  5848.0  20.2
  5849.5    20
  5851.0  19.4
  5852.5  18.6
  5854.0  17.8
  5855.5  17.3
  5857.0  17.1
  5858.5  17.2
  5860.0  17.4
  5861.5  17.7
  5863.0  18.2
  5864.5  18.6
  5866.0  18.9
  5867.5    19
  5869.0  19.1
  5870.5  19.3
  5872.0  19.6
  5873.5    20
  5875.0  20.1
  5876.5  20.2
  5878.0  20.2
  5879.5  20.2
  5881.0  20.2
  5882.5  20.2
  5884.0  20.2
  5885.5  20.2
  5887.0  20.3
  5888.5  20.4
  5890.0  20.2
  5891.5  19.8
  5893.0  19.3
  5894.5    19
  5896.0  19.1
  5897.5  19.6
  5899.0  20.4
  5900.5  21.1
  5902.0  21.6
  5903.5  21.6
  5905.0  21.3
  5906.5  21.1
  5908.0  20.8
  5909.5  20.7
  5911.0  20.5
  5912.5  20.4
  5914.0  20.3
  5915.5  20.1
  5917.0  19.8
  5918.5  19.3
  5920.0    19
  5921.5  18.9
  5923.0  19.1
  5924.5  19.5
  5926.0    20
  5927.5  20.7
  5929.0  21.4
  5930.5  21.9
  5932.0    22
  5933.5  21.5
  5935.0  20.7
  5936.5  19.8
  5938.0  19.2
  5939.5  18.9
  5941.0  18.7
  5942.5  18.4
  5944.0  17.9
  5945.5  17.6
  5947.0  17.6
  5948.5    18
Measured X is 5.2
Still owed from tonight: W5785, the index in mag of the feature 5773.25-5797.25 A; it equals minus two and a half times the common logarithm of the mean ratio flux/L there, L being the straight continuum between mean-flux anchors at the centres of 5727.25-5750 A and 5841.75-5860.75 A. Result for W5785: -0.11 mag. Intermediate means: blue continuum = 19.1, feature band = 21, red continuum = 18.7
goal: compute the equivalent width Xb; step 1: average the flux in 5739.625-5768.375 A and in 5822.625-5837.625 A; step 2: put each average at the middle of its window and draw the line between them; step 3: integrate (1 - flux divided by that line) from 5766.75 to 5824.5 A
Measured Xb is 6.9 A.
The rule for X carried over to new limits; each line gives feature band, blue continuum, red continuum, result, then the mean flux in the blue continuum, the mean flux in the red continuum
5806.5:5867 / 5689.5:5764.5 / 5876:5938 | 5.50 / 19.6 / 20.3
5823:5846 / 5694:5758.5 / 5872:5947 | -1.57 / 19.6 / 20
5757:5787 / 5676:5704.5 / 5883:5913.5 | -1.59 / 19.1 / 20.4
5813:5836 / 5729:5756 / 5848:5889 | -0.38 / 19.3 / 19.2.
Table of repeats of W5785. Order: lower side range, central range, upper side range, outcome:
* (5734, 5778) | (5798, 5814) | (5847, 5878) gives 0.26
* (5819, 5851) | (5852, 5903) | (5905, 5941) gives 0.06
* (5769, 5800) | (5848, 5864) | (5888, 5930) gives 0.13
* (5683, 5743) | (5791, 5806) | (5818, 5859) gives 0.01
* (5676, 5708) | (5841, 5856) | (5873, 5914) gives 0.05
